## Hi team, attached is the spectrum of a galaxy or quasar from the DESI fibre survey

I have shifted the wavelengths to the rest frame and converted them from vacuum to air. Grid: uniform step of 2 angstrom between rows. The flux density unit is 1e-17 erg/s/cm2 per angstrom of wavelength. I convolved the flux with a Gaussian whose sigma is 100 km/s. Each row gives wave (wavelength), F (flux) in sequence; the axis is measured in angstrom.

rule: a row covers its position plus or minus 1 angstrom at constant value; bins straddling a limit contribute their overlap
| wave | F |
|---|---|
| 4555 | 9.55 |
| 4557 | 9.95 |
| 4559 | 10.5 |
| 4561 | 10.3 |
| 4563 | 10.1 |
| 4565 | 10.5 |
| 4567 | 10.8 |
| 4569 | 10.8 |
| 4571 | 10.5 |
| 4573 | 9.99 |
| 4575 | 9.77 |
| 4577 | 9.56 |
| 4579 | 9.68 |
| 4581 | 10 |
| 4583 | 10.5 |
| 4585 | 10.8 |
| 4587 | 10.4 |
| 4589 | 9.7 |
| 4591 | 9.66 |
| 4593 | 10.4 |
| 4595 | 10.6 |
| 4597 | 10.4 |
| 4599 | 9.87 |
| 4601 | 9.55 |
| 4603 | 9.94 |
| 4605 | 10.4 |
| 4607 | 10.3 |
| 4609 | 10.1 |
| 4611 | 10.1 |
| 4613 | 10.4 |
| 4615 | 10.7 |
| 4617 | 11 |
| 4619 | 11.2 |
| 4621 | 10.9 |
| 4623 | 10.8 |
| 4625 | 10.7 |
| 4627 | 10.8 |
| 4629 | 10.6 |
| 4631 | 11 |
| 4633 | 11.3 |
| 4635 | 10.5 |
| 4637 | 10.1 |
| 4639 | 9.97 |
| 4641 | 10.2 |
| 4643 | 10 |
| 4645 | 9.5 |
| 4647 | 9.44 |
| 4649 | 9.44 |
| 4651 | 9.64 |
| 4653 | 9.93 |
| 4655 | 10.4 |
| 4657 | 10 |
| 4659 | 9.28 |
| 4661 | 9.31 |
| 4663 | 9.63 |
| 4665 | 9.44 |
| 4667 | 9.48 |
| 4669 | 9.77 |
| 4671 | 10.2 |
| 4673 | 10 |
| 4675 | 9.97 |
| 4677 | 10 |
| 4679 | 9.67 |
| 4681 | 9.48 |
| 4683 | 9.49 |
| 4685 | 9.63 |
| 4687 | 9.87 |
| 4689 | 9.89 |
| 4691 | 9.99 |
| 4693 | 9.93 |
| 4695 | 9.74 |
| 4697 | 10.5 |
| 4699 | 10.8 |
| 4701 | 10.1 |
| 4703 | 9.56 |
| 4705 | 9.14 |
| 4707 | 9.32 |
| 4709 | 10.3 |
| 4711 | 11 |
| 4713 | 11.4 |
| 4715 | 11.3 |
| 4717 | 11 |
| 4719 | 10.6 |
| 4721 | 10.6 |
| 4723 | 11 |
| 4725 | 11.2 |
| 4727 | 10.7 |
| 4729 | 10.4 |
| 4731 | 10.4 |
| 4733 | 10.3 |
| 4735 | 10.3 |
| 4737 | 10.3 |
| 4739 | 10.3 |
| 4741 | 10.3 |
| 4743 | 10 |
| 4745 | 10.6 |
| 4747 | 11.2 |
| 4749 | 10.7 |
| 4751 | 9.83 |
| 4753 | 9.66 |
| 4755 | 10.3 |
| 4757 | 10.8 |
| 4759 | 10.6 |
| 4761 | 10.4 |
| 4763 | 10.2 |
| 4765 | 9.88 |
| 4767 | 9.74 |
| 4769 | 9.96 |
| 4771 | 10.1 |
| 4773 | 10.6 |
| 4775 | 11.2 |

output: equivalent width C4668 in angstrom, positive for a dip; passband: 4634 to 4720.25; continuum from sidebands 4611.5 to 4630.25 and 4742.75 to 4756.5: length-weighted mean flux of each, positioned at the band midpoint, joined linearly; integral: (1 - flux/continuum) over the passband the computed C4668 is 5.0 angstrom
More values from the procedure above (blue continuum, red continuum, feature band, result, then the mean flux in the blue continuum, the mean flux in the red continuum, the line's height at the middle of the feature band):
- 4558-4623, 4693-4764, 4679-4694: 0.9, 10.3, 10.4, 10.4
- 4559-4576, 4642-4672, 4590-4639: -2.2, 10.4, 9.7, 10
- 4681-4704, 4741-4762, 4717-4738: -0.8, 9.93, 10.4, 10.2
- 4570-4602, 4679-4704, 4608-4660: -1.6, 10.1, 9.91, 10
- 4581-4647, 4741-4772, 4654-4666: 0.8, 10.4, 10.3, 10.3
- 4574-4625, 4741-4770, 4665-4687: 1.1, 10.3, 10.3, 10.3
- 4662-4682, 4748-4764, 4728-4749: -0.5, 9.76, 10.3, 10.2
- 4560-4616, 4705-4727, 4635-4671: 2.4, 10.2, 10.7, 10.5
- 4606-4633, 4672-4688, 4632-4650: 0.5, 10.7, 9.76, 10.4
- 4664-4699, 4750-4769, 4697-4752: -2.5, 9.85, 10.1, 10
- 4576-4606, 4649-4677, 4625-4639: -1.1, 10.1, 9.77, 9.91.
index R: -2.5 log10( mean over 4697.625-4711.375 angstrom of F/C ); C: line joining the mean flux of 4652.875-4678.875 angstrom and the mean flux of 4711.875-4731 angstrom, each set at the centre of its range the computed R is 0.06 mag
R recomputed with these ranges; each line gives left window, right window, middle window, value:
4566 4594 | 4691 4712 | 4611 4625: -0.066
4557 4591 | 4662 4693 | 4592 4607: -0.007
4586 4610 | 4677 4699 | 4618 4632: -0.085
